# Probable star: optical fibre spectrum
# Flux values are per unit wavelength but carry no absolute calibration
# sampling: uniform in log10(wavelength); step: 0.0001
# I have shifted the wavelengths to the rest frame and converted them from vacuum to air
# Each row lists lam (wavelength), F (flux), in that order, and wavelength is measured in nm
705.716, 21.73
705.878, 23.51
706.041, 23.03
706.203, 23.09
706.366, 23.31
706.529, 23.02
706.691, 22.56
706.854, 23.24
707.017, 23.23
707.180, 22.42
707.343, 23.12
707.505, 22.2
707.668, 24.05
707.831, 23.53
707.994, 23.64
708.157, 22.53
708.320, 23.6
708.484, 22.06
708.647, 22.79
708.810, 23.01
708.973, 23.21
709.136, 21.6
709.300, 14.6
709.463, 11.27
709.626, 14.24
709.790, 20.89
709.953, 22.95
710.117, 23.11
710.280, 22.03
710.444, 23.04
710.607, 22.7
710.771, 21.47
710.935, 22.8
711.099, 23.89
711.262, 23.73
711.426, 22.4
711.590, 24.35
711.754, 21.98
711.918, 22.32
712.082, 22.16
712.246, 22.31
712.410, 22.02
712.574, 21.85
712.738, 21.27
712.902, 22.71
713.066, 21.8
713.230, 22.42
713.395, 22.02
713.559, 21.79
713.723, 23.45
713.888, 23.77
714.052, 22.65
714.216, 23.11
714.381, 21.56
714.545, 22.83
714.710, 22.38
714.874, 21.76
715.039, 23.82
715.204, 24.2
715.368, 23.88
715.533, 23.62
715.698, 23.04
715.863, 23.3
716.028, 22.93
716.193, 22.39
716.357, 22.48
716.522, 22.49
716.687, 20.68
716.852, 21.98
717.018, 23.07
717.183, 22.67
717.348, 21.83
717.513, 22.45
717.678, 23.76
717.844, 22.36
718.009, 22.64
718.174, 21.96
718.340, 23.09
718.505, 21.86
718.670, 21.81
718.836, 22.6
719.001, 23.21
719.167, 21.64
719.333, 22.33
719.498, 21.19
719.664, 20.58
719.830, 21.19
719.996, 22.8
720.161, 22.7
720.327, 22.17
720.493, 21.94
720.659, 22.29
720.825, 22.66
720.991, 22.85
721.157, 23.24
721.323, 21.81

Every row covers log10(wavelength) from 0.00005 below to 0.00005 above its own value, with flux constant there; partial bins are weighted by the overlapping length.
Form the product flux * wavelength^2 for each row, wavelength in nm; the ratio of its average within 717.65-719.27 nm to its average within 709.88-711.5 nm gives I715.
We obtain 1.01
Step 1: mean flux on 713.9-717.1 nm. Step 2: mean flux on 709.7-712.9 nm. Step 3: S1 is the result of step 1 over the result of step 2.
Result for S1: 1.01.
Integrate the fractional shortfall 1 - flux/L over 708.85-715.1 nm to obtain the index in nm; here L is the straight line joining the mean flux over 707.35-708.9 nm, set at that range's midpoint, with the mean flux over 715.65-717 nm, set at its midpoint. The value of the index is 0.26 nm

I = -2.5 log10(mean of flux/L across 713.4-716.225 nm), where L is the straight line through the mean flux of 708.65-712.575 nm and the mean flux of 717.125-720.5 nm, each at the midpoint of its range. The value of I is -0.05 mag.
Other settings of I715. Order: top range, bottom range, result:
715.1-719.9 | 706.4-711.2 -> 1.05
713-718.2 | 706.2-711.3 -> 1.05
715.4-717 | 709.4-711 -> 1.12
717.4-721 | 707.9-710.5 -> 1.10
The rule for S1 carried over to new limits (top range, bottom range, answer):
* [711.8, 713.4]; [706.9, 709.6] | 1.03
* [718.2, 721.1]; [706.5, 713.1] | 1.01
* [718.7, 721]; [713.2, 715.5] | 0.97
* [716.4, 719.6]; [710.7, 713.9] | 0.99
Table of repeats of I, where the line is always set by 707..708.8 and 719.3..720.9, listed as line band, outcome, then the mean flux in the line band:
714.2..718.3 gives -0.018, 22.7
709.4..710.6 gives 0.145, 20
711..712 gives -0.019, 23.1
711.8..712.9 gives 0.029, 22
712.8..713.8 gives 0.010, 22.3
